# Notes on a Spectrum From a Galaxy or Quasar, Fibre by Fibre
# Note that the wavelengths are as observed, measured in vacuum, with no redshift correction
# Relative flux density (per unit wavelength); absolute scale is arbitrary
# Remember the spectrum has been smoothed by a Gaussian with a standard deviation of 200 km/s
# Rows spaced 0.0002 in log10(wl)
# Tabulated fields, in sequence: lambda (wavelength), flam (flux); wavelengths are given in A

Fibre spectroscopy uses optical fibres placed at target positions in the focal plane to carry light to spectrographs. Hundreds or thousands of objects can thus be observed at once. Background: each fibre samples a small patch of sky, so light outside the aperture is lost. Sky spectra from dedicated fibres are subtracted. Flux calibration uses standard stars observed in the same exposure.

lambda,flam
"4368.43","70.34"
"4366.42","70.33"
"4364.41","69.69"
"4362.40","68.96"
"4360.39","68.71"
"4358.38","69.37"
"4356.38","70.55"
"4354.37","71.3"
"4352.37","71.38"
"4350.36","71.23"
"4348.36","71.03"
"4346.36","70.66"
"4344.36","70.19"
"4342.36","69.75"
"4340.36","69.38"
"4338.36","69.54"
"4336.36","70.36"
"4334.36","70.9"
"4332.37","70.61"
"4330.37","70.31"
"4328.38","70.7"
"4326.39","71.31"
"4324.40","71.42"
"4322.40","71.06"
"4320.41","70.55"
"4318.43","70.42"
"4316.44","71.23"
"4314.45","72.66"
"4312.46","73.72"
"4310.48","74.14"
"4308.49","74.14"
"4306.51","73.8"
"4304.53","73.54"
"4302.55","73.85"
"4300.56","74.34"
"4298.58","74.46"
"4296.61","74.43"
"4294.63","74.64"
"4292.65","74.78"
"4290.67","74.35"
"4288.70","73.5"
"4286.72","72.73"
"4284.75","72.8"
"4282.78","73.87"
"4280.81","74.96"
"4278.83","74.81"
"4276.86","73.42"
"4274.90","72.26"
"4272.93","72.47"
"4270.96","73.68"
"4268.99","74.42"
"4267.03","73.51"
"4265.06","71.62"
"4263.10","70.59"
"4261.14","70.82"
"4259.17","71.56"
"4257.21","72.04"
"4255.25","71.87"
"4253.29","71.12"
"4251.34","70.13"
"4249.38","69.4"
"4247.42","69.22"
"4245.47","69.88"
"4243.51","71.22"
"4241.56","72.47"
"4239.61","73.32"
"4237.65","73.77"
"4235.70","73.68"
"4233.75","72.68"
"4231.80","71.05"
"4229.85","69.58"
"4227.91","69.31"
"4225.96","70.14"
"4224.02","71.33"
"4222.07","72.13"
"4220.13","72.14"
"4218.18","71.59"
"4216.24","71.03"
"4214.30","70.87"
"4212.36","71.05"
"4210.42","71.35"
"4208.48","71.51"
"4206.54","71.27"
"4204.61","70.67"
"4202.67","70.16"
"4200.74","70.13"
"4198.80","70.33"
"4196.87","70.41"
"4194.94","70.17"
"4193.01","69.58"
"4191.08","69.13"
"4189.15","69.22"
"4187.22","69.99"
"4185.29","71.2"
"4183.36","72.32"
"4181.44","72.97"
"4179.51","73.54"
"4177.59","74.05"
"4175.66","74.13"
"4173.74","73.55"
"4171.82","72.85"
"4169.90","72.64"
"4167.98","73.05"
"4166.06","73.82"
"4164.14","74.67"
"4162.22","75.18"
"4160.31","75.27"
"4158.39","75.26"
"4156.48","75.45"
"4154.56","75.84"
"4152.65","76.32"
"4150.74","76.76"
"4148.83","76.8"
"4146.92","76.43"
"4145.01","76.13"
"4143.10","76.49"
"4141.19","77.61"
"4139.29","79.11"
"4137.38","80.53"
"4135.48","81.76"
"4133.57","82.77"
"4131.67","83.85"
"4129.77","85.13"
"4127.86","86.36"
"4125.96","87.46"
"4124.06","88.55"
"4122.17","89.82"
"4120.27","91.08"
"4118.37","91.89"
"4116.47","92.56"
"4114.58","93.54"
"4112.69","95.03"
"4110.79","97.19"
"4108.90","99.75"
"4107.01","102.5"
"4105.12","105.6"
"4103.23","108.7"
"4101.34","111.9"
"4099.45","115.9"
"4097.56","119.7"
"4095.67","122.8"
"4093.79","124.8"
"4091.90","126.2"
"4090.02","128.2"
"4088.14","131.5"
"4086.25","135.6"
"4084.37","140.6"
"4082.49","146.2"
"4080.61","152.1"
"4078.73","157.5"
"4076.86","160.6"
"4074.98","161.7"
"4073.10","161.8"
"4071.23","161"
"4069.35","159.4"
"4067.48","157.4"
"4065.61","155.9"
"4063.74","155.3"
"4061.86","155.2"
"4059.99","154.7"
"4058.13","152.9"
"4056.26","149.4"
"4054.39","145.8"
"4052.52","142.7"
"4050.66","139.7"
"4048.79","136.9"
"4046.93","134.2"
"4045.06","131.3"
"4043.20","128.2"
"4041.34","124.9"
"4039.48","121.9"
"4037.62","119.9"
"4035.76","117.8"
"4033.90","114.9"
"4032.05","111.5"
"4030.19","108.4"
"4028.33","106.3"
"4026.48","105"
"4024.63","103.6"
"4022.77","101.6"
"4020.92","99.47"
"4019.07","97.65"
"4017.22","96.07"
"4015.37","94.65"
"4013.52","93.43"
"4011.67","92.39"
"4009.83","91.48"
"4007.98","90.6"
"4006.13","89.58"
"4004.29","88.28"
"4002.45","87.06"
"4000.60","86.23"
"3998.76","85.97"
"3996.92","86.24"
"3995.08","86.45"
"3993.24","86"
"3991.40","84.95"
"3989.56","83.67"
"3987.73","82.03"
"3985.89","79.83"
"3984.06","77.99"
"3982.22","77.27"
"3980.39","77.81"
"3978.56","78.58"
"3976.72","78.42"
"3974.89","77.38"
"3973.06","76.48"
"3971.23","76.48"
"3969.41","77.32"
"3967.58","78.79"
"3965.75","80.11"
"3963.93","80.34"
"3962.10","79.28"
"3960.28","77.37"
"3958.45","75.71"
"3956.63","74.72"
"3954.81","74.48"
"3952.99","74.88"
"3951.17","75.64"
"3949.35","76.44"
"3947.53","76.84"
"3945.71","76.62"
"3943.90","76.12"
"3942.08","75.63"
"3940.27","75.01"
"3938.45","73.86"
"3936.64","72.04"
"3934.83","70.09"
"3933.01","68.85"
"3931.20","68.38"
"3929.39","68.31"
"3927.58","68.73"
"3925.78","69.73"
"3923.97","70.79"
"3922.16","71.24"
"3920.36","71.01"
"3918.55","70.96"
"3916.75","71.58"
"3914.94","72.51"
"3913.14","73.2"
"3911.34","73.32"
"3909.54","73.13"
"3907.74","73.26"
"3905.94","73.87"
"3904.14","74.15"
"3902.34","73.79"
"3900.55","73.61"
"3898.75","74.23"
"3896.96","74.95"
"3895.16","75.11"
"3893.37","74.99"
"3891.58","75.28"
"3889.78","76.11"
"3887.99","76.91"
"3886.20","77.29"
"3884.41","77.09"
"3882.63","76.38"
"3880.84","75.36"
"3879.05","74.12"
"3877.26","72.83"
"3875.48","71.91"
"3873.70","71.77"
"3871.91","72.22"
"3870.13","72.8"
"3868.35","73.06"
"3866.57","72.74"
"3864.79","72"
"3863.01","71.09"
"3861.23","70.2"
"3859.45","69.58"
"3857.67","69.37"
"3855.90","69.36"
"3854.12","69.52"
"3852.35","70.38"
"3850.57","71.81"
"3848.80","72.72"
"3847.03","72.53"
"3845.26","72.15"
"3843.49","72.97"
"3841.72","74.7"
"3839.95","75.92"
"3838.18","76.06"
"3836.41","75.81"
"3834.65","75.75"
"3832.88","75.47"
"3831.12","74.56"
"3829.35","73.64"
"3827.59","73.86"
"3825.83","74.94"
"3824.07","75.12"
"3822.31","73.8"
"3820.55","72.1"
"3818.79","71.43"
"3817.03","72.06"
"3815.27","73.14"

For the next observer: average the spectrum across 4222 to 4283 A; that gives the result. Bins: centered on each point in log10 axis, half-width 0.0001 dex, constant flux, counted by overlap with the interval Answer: 71.9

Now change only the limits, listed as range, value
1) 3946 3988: 77.5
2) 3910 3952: 72.5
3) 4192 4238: 71.1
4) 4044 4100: 144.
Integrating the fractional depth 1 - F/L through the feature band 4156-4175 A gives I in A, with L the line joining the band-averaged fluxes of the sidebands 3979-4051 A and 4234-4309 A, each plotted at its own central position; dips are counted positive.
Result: 2.3 A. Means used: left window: 100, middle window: 74.2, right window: 72.8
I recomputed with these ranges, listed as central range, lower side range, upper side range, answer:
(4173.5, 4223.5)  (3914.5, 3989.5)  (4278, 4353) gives 1.31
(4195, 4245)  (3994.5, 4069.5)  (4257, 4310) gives 7.71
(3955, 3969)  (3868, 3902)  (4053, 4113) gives 2.95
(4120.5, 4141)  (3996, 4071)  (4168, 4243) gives 1.66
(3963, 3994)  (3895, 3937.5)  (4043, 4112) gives 5.55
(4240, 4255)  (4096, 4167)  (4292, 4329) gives 1.43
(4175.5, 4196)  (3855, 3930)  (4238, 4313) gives 0.42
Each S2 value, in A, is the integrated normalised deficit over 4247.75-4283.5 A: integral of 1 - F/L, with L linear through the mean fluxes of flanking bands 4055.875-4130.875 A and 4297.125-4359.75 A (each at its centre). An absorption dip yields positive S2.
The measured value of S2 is 5.59 A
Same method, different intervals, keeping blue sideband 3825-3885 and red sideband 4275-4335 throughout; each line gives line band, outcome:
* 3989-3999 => -1.72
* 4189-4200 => 0.47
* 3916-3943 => 0.72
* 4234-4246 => 0.07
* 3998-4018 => -4.80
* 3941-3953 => -0.50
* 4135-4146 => -0.83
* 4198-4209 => 0.35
